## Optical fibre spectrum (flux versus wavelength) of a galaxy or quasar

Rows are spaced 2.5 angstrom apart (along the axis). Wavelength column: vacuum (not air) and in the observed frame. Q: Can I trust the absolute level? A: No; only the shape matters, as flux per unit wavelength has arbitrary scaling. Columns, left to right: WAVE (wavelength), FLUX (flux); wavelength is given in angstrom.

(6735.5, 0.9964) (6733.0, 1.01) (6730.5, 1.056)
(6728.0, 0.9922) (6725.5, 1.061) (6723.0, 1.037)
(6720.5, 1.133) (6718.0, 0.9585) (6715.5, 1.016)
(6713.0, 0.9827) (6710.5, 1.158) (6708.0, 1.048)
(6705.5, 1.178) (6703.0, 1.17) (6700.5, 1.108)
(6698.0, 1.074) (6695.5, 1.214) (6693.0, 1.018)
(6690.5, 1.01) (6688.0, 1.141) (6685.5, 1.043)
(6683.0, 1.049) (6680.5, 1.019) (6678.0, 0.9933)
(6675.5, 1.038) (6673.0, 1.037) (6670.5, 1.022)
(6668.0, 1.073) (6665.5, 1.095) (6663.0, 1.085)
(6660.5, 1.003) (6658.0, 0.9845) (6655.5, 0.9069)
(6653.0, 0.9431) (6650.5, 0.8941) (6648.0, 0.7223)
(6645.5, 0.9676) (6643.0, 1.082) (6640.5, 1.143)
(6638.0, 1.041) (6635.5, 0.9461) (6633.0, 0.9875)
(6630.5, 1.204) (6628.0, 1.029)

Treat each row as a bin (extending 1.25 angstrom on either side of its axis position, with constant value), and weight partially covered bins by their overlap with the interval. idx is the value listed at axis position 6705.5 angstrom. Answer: 1.178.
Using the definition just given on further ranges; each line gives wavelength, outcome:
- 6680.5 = 1.019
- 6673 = 1.037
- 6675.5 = 1.038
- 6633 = 0.9875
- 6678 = 0.9933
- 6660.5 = 1.003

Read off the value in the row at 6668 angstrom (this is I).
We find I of 1.073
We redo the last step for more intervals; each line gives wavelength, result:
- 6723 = 1.037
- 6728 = 0.9922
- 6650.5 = 0.8941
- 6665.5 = 1.095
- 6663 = 1.085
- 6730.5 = 1.056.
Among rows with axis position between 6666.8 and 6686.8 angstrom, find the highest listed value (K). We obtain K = 1.073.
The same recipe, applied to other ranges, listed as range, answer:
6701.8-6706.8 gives 1.178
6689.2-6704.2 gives 1.214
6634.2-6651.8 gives 1.143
